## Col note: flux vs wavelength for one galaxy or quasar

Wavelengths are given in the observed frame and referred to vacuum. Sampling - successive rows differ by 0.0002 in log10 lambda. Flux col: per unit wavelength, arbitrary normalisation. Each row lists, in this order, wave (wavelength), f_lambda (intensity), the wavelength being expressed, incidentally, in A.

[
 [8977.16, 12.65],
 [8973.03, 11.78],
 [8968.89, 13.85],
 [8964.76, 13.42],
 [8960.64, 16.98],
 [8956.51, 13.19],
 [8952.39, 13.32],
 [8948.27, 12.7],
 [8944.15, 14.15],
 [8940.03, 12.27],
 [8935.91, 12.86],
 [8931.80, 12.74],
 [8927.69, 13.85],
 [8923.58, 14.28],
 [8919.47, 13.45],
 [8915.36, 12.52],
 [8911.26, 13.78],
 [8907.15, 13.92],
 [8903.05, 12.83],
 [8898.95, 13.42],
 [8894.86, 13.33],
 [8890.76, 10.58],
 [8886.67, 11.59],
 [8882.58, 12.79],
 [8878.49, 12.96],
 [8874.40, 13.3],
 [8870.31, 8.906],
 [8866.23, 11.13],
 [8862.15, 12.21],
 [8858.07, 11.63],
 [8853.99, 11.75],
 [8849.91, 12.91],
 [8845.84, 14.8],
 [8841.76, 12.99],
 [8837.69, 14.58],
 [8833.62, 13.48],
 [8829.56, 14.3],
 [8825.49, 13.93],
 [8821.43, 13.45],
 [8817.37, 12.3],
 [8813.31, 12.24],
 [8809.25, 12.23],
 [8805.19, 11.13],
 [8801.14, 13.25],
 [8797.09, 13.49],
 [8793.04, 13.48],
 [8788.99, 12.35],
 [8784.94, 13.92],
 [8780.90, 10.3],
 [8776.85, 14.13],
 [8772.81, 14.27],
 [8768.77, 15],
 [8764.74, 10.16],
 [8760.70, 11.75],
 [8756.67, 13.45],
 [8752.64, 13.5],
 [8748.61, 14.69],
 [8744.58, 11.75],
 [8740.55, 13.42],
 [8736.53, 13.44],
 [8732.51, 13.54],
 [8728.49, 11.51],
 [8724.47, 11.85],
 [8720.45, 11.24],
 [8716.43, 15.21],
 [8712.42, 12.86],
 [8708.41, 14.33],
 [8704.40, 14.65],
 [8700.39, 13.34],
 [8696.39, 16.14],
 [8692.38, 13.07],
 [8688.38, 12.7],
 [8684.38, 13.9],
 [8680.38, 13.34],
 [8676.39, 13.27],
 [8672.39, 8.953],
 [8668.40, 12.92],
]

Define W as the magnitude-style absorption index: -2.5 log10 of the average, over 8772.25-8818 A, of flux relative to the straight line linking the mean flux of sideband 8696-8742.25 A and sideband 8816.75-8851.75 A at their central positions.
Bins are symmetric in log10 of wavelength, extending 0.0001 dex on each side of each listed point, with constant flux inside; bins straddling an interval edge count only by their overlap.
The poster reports 0.07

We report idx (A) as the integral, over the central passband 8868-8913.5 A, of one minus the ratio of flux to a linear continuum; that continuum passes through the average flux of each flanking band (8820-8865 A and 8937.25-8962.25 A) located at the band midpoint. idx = 3.2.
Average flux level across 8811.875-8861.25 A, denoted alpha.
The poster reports 13.2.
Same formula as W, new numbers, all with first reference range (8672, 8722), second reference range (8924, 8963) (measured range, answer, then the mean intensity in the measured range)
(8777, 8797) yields 0.06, 12.8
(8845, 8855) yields 0.04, 13.1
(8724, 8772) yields 0.05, 12.9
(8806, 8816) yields 0.12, 12.1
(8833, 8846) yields -0.03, 13.9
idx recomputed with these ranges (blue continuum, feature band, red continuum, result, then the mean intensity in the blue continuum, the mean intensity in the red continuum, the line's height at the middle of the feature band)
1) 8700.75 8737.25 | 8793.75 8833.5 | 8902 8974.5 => 1.0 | 13.2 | 13.5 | 13.3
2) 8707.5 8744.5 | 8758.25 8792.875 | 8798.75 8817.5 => -0.7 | 12.9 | 12.2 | 12.5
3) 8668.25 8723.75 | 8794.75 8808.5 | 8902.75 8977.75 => 0.7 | 13.3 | 13.4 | 13.3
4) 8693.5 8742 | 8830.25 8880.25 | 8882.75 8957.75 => 2.2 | 13.5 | 13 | 13.2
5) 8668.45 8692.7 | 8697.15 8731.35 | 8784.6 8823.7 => -1.8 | 12.5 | 12.7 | 12.6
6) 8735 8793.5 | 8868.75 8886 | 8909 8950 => 1.5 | 13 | 13.3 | 13.2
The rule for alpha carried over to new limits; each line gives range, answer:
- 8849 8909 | 12.2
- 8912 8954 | 13.2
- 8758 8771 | 12.4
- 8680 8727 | 13.5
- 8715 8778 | 13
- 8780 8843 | 13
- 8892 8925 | 13.4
